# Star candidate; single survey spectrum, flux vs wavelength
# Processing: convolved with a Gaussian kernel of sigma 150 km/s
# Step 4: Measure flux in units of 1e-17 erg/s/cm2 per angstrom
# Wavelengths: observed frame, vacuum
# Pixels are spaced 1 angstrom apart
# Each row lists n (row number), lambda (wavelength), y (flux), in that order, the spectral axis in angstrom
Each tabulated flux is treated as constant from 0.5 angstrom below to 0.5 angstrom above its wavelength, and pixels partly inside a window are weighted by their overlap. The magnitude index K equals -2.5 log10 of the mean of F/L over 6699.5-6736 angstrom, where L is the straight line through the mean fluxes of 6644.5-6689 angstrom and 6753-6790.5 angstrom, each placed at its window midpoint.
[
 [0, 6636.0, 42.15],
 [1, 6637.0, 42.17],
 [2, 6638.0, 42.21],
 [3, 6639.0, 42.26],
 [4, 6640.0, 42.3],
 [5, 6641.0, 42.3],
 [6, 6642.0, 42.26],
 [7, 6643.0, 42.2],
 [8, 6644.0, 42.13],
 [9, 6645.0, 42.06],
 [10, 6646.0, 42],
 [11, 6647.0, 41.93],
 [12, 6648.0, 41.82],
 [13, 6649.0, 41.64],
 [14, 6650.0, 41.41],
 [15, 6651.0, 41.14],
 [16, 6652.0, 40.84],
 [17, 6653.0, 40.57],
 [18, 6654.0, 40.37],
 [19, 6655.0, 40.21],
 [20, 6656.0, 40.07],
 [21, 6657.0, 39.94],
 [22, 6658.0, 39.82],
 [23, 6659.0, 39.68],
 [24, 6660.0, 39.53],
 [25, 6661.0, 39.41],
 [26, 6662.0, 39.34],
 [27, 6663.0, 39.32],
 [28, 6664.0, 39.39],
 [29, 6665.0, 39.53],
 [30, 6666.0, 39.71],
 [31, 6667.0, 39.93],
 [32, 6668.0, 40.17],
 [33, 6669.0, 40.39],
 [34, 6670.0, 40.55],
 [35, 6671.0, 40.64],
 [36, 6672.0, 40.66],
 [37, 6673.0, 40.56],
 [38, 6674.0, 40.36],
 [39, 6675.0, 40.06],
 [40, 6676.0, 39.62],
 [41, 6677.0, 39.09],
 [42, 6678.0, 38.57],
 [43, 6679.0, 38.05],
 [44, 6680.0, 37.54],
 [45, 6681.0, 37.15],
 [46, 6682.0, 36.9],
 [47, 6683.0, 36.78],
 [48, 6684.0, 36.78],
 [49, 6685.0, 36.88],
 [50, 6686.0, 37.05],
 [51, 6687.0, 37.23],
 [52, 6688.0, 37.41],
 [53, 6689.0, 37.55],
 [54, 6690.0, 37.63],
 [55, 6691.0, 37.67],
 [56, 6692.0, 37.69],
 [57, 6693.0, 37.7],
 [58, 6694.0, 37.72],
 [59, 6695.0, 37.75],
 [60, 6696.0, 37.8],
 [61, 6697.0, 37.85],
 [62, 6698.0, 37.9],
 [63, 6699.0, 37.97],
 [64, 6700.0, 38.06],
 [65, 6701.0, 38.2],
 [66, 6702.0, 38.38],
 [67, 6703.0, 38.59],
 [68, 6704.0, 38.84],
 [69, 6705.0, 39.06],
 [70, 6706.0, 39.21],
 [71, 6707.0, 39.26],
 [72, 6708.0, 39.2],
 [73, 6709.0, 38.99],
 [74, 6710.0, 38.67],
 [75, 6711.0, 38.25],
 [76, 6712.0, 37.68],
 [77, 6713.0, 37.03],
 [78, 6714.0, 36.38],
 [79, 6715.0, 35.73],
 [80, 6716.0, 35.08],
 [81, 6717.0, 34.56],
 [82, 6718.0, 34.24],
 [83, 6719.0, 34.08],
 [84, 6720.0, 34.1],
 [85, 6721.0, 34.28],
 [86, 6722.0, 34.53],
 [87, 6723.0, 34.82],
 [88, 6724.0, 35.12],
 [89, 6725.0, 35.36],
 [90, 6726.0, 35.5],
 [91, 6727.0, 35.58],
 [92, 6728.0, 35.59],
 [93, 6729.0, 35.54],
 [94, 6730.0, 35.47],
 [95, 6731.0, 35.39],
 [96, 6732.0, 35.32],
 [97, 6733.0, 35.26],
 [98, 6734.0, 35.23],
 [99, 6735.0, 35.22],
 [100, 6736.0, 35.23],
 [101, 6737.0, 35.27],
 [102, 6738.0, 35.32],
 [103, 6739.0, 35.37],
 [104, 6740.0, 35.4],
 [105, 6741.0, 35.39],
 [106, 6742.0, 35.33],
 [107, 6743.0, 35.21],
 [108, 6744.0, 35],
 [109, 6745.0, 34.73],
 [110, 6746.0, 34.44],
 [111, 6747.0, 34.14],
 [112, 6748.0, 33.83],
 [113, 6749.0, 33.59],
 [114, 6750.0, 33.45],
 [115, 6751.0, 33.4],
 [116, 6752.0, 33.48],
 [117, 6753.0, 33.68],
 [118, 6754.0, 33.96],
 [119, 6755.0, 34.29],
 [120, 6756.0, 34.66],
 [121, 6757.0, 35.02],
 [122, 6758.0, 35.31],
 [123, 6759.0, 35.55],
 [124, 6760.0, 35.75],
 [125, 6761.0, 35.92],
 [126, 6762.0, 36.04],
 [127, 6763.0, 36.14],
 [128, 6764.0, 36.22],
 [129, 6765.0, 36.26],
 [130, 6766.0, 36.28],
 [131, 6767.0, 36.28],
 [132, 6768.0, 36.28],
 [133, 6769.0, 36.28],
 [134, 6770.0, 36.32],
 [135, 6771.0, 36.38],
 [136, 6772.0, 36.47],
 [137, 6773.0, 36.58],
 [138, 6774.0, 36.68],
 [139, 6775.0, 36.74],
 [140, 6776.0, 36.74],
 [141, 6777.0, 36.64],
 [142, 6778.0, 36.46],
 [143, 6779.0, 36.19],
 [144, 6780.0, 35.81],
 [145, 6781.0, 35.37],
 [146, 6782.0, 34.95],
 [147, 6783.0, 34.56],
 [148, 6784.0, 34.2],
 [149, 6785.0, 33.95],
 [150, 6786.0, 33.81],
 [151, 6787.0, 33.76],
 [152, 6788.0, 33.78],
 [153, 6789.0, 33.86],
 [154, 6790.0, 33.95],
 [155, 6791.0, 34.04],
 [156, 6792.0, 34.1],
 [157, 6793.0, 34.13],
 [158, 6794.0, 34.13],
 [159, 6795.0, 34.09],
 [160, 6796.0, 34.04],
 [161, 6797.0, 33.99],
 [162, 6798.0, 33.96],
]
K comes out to 0.03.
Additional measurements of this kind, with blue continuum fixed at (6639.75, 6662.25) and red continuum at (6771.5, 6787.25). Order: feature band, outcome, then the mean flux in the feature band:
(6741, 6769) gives 0.05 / 35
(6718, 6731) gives 0.09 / 35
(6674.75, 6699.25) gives 0.05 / 37.7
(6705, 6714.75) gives 0.01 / 38.3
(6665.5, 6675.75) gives 0.00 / 40.3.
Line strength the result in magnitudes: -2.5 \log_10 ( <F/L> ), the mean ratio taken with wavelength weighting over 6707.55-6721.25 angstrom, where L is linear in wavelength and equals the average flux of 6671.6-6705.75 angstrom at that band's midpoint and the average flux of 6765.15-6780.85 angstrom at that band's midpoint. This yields 0.04 mag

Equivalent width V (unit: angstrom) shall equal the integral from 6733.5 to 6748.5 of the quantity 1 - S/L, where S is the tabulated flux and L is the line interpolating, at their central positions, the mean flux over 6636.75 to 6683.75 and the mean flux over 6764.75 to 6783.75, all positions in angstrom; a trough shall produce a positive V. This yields 0.9 angstrom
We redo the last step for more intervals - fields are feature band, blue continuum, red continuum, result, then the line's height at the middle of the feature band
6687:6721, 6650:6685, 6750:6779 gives 0.6 angstrom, 38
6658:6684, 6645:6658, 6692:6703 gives 0.3 angstrom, 39.7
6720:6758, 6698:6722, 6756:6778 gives 1.9 angstrom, 36.7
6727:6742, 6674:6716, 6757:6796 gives 0.5 angstrom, 36.7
